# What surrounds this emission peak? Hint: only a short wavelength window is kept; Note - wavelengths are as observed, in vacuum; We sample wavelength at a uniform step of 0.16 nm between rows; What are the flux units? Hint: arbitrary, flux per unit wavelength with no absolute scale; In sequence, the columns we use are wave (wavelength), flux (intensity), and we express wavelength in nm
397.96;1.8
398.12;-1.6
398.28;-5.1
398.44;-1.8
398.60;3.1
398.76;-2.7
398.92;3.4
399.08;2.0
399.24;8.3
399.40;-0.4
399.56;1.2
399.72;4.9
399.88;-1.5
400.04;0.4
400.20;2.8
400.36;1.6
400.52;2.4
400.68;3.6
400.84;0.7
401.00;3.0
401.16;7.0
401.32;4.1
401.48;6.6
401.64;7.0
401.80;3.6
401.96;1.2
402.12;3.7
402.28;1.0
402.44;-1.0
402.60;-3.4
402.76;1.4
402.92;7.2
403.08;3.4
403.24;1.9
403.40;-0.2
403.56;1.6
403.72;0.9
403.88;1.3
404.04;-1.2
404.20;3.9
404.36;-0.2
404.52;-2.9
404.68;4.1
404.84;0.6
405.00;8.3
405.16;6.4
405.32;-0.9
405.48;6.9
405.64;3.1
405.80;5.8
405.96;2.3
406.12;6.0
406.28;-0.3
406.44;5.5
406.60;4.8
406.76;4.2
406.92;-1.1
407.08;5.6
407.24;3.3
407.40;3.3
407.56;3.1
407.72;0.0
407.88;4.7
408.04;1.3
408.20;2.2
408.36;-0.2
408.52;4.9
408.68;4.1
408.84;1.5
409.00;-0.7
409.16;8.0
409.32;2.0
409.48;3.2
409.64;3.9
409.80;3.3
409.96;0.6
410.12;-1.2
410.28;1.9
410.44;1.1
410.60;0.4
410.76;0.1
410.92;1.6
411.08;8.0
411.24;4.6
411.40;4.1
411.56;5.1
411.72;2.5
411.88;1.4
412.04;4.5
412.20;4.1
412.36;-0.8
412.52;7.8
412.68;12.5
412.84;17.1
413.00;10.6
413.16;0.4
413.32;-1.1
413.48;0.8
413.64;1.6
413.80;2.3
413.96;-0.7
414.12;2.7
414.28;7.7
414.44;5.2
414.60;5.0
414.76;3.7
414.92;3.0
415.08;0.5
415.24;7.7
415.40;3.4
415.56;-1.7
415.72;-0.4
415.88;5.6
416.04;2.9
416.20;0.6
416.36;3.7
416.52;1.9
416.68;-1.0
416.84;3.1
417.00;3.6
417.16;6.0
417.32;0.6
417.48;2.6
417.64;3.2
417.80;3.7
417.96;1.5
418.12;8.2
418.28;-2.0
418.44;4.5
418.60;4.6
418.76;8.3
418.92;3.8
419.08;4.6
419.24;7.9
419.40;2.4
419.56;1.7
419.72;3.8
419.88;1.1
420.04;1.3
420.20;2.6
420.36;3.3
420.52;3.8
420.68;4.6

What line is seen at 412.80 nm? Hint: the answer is [O II] 3727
